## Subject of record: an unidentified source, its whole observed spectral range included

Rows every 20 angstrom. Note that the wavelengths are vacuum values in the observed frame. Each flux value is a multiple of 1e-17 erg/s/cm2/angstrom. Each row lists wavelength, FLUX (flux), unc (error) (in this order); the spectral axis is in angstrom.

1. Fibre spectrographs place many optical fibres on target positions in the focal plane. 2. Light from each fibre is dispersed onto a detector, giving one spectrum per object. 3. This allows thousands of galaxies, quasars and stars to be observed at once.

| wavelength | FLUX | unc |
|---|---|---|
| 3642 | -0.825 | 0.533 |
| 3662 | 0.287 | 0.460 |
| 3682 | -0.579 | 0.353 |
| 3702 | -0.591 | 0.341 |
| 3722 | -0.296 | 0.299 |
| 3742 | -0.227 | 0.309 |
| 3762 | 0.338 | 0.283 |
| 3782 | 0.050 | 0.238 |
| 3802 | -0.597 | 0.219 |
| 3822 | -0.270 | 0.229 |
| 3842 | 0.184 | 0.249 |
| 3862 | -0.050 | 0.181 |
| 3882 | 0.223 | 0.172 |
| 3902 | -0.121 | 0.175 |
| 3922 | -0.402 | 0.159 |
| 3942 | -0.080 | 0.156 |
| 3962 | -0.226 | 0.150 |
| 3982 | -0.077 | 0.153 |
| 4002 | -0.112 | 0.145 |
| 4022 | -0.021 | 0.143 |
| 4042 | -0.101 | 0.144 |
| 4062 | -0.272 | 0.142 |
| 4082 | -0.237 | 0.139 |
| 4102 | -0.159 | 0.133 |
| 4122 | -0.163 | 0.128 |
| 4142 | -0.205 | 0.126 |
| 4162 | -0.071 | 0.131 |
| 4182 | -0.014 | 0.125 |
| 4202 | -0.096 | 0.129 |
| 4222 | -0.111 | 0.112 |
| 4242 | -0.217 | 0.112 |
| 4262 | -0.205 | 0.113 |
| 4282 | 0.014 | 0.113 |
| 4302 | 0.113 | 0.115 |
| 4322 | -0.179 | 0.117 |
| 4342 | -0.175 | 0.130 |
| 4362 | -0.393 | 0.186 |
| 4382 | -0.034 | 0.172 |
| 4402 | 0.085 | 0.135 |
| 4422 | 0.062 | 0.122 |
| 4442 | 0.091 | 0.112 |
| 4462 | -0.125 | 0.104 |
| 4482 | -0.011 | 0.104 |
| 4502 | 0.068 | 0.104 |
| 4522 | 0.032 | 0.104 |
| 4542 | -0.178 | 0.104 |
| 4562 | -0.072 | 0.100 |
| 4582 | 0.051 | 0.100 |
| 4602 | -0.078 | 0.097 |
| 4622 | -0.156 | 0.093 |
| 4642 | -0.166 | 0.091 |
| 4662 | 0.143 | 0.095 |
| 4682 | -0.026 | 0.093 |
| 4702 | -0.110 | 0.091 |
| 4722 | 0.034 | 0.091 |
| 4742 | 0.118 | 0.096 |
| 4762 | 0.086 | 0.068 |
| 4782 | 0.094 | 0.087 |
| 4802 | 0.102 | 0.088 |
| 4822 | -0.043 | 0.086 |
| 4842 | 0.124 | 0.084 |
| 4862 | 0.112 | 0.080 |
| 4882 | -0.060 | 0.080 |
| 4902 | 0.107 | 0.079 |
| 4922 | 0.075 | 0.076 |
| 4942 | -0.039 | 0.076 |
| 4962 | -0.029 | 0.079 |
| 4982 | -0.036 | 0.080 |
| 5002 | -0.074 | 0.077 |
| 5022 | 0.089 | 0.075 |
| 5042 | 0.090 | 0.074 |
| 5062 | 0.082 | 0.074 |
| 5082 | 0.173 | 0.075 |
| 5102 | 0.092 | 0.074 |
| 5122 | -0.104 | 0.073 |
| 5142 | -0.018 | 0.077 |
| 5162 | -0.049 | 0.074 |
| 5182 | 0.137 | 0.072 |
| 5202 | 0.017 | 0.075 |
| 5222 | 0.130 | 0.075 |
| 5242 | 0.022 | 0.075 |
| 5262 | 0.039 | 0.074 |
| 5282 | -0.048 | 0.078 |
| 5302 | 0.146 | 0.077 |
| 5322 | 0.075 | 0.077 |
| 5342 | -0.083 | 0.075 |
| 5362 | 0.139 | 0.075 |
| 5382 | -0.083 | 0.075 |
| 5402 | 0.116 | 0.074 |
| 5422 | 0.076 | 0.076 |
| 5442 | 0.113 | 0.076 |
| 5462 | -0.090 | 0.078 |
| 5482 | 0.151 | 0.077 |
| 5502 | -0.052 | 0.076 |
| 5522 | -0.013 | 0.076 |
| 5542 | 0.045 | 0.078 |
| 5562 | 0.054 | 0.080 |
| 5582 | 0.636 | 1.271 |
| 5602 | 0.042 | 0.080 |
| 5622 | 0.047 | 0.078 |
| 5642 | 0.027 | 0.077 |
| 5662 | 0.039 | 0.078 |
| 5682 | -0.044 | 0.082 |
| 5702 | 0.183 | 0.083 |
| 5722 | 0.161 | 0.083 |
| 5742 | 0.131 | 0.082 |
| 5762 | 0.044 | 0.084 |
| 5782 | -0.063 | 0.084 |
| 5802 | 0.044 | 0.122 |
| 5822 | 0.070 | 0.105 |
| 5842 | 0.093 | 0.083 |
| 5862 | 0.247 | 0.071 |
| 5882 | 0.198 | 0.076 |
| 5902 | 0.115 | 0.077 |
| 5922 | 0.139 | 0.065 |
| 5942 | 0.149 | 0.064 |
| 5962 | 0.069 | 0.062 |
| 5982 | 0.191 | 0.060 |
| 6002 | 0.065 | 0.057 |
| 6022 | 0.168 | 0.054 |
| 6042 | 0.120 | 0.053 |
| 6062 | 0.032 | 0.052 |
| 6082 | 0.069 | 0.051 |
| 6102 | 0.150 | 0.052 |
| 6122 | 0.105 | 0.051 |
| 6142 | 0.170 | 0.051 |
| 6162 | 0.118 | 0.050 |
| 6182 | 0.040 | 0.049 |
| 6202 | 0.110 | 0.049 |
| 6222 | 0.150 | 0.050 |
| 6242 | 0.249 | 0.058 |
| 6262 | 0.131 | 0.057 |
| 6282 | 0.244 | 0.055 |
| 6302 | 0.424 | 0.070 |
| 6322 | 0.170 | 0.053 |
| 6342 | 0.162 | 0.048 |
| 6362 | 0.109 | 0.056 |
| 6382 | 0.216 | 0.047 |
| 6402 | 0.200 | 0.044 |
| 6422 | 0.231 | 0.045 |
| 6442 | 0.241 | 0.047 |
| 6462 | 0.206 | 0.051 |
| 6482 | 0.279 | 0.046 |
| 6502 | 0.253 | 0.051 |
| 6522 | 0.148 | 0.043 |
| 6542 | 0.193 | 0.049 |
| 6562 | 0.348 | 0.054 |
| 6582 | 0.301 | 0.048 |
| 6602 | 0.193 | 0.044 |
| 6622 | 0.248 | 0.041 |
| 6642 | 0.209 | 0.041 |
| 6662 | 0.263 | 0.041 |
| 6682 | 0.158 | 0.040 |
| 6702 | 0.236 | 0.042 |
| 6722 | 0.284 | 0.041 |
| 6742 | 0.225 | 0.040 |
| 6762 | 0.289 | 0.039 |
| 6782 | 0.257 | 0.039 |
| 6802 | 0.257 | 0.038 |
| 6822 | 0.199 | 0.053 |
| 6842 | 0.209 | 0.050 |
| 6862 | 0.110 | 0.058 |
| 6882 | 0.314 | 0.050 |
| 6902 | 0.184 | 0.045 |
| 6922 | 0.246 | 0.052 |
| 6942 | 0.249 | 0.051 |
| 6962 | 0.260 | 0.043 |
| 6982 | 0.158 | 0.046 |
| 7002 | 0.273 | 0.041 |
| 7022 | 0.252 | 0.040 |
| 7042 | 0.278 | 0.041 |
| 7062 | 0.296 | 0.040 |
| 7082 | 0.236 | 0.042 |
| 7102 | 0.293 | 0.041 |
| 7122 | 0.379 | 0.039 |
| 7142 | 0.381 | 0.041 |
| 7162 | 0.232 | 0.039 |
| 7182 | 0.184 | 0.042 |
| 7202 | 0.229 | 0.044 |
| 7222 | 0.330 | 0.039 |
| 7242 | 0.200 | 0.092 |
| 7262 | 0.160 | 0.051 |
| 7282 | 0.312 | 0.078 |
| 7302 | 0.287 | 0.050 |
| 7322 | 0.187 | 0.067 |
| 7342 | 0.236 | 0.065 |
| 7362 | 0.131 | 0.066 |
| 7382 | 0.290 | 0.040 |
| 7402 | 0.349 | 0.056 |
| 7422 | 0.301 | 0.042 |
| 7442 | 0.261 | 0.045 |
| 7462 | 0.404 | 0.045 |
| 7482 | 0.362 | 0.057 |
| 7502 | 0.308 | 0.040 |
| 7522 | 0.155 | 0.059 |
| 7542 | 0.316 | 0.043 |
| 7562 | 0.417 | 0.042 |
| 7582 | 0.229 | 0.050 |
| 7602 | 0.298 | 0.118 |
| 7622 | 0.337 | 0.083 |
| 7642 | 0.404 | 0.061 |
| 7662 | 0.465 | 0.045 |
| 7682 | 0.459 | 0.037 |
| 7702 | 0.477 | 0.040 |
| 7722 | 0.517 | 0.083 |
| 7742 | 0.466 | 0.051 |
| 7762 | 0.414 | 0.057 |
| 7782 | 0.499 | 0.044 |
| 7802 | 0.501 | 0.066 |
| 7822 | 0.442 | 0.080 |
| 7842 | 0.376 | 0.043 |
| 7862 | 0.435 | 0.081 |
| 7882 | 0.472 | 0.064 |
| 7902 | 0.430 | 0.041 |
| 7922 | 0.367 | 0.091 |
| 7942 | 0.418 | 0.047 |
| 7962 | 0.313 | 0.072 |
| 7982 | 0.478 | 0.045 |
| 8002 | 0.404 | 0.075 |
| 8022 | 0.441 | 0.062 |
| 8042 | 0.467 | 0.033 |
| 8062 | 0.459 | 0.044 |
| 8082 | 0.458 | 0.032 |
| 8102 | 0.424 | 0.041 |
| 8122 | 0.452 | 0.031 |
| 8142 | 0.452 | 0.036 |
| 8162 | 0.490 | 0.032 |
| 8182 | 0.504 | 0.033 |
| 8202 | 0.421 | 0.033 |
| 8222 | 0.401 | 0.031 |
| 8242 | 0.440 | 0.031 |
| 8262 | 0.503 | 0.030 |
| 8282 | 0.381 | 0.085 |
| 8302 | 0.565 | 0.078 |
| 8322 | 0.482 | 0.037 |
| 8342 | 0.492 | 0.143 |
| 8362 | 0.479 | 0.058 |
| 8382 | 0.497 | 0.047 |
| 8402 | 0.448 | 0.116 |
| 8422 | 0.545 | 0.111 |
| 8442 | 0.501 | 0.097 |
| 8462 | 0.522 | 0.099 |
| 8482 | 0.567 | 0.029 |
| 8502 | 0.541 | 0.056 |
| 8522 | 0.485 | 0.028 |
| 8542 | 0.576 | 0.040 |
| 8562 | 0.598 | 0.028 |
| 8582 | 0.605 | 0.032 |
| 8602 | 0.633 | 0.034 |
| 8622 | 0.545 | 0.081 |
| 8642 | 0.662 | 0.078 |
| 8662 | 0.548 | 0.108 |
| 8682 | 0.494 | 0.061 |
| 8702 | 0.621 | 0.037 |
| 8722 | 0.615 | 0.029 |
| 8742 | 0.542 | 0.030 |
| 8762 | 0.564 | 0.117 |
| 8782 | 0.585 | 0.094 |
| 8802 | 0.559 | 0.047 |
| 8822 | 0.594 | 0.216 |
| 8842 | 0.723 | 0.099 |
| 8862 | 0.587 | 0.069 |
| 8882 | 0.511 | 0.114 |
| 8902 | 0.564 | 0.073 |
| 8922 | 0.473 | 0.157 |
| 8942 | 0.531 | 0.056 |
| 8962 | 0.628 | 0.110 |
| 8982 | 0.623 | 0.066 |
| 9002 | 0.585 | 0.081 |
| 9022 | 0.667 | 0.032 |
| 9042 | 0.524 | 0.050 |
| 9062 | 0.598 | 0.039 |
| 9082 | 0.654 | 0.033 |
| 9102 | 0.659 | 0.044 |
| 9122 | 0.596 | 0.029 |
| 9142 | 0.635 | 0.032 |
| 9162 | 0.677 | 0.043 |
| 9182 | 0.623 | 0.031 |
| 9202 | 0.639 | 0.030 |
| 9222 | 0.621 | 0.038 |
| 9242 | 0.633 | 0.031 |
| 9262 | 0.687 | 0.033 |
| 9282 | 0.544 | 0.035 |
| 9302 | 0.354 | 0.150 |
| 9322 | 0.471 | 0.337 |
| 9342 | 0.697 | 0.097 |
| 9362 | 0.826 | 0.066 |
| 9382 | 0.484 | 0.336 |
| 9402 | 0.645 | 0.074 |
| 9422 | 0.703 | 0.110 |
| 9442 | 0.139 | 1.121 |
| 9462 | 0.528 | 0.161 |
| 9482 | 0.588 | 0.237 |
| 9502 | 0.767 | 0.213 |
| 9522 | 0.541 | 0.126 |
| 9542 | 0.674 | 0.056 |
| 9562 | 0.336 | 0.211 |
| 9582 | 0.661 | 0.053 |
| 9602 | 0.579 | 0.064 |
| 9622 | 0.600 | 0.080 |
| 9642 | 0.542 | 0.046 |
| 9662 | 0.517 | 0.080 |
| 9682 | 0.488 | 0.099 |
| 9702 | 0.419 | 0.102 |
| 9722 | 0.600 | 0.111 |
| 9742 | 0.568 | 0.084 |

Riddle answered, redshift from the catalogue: 0.912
